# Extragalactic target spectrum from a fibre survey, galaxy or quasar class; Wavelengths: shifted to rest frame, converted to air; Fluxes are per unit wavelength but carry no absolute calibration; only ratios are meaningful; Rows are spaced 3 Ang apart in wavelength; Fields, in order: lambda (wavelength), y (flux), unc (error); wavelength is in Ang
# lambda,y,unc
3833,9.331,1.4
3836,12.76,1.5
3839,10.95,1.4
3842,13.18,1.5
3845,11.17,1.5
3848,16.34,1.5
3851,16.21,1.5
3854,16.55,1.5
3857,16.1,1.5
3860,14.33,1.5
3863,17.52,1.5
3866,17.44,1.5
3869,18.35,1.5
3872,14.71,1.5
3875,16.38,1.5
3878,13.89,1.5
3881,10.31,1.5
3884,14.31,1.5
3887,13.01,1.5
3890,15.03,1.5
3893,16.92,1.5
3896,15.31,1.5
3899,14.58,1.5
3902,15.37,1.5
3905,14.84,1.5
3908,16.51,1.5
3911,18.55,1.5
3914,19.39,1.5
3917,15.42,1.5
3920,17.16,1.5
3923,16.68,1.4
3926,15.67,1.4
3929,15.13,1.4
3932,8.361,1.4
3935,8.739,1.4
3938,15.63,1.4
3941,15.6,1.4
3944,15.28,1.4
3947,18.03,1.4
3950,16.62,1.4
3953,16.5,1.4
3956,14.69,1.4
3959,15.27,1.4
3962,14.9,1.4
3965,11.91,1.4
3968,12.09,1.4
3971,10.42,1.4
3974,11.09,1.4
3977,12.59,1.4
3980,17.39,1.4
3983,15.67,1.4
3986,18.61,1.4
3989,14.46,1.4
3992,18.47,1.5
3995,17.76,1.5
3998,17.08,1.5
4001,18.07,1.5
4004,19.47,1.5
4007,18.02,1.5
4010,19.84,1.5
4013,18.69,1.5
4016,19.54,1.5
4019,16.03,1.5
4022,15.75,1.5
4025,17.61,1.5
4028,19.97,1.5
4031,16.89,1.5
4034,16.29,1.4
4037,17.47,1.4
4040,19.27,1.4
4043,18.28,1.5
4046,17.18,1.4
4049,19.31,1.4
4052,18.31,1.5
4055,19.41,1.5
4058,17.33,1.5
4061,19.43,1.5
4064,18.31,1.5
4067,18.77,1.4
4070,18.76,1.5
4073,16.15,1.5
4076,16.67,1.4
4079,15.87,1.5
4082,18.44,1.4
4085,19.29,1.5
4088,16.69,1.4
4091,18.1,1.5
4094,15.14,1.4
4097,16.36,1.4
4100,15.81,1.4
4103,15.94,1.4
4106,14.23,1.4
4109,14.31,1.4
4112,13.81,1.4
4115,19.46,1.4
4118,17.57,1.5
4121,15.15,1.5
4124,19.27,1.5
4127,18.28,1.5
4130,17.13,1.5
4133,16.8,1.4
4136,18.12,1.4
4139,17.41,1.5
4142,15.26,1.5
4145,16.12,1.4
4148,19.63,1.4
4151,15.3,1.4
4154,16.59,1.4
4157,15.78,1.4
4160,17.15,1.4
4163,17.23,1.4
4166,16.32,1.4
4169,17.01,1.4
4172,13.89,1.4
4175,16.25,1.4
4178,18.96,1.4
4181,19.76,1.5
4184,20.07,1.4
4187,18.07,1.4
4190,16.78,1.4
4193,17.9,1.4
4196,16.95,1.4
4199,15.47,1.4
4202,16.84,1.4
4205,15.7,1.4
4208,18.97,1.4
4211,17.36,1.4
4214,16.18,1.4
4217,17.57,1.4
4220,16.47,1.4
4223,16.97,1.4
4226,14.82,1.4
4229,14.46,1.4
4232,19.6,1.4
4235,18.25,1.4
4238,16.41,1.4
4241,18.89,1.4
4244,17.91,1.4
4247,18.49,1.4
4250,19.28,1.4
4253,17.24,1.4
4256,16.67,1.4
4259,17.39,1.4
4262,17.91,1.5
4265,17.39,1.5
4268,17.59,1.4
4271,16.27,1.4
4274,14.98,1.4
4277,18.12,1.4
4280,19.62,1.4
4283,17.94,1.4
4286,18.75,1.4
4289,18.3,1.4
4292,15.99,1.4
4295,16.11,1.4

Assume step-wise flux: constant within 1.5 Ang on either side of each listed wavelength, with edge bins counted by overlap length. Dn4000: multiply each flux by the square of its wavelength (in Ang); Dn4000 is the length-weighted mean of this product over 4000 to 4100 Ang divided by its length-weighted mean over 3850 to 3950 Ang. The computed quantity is 1.25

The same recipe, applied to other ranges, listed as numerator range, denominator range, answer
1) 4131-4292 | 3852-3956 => 1.30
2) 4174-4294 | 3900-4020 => 1.26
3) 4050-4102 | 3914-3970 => 1.28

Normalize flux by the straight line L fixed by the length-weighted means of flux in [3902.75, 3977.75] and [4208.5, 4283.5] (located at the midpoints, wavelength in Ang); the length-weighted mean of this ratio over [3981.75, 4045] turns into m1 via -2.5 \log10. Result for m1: -0.160 mag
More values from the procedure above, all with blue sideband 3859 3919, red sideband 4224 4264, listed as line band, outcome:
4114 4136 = -0.05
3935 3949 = 0.04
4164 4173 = 0.08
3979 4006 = -0.08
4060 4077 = -0.09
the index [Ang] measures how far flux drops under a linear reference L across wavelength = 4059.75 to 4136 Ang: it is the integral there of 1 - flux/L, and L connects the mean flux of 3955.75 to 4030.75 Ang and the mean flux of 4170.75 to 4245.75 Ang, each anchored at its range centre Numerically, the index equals -1.4 Ang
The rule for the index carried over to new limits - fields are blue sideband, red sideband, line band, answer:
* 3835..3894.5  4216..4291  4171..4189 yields -1.0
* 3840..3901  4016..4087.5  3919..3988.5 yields 7.8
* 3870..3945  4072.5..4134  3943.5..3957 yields -0.9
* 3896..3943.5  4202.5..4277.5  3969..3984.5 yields 2.2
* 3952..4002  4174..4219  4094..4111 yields 1.2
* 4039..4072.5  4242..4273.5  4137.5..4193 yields 2.7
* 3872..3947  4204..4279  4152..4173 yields 0.5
